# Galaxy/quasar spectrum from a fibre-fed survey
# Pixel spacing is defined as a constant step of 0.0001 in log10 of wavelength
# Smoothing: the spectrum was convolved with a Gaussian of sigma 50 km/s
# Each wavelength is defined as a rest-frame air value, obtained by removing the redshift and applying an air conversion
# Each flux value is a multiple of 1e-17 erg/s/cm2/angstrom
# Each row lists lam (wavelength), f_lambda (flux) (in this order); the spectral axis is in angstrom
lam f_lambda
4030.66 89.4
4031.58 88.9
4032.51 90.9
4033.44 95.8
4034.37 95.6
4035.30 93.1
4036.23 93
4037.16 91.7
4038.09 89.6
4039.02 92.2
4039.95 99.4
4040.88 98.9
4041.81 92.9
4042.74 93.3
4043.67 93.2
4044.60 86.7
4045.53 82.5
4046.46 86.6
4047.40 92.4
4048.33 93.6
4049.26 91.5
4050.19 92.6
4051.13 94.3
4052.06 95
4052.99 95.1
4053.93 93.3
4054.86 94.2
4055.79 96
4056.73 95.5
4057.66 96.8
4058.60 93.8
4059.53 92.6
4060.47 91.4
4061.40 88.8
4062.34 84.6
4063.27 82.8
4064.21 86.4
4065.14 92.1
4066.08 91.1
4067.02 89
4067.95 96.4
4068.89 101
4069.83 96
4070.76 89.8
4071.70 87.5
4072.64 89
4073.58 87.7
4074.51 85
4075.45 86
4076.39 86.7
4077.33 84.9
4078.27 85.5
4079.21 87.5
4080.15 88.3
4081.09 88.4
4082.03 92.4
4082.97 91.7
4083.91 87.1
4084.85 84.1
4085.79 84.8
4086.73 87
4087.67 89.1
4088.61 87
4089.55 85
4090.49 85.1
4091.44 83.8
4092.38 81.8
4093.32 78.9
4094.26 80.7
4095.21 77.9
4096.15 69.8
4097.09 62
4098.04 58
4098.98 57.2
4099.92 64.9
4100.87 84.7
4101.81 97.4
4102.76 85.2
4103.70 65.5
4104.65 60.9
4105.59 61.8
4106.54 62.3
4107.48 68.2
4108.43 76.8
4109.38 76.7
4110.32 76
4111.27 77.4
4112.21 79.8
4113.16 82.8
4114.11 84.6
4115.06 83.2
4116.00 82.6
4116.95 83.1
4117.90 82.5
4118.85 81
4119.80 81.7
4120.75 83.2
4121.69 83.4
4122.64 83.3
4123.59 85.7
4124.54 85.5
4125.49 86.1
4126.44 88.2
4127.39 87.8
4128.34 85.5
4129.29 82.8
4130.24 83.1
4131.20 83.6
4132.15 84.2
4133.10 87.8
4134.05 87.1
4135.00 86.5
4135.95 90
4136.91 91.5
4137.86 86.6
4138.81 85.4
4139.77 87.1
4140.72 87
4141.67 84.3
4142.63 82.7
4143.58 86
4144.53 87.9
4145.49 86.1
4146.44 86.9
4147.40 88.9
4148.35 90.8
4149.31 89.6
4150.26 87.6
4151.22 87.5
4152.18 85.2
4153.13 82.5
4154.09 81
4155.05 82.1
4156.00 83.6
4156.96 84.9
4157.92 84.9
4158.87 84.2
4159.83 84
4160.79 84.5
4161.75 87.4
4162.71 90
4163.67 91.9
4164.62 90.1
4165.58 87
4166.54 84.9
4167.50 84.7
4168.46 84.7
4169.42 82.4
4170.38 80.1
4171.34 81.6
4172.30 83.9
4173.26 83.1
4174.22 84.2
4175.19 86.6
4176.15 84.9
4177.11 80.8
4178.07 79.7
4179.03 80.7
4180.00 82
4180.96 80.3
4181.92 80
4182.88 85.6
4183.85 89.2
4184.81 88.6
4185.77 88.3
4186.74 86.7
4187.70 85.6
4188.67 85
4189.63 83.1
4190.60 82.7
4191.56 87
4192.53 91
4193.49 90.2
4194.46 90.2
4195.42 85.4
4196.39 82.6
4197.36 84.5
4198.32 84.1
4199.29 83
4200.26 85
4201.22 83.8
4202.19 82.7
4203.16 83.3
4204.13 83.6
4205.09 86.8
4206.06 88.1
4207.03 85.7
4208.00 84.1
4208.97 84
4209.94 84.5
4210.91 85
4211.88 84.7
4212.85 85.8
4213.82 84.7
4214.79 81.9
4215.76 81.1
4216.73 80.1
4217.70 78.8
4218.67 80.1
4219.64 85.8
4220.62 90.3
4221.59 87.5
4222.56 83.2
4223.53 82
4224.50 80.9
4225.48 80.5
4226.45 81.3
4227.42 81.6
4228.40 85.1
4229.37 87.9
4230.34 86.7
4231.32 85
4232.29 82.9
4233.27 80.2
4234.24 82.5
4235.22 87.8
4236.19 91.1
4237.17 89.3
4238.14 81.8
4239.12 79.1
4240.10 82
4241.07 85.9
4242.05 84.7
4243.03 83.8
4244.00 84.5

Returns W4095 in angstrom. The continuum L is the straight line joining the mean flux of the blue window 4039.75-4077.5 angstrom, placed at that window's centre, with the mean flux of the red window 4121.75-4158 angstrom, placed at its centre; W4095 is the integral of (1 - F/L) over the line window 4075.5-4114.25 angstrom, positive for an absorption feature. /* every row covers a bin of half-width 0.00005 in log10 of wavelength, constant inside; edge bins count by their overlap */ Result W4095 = 4.2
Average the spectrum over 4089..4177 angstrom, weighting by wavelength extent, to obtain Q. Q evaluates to 82.3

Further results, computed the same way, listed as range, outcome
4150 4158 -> 84.2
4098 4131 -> 78.9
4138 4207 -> 85.2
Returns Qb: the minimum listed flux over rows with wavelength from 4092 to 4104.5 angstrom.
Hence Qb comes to 57.2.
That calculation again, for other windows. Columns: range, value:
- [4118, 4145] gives 81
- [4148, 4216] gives 79.7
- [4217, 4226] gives 78.8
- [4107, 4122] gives 68.2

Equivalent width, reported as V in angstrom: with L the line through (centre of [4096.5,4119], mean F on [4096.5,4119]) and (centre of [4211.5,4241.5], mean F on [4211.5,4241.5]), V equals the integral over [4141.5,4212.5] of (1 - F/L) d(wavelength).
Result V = -4.6 angstrom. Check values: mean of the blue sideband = 74.7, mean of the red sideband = 83.8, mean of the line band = 85.1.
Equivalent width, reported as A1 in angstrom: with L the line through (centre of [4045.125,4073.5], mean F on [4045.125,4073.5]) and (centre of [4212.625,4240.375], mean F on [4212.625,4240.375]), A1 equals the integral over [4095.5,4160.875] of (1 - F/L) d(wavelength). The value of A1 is 4.94 angstrom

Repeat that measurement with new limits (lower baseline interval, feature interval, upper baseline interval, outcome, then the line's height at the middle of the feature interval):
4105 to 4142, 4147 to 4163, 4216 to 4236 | -0.6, 82.8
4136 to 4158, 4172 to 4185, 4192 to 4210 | 0.3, 85.7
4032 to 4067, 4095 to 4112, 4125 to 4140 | 3.3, 88.4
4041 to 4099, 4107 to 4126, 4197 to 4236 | 1.2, 86.5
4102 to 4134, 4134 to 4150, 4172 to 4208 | -1.1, 81.8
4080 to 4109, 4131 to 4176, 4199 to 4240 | -2.7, 80.9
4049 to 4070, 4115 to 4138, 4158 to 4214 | 0.9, 88.5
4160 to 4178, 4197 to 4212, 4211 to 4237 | 0.0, 84.3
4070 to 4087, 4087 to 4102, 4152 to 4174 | 1.7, 87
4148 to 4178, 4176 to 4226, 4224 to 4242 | 0.1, 84.5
